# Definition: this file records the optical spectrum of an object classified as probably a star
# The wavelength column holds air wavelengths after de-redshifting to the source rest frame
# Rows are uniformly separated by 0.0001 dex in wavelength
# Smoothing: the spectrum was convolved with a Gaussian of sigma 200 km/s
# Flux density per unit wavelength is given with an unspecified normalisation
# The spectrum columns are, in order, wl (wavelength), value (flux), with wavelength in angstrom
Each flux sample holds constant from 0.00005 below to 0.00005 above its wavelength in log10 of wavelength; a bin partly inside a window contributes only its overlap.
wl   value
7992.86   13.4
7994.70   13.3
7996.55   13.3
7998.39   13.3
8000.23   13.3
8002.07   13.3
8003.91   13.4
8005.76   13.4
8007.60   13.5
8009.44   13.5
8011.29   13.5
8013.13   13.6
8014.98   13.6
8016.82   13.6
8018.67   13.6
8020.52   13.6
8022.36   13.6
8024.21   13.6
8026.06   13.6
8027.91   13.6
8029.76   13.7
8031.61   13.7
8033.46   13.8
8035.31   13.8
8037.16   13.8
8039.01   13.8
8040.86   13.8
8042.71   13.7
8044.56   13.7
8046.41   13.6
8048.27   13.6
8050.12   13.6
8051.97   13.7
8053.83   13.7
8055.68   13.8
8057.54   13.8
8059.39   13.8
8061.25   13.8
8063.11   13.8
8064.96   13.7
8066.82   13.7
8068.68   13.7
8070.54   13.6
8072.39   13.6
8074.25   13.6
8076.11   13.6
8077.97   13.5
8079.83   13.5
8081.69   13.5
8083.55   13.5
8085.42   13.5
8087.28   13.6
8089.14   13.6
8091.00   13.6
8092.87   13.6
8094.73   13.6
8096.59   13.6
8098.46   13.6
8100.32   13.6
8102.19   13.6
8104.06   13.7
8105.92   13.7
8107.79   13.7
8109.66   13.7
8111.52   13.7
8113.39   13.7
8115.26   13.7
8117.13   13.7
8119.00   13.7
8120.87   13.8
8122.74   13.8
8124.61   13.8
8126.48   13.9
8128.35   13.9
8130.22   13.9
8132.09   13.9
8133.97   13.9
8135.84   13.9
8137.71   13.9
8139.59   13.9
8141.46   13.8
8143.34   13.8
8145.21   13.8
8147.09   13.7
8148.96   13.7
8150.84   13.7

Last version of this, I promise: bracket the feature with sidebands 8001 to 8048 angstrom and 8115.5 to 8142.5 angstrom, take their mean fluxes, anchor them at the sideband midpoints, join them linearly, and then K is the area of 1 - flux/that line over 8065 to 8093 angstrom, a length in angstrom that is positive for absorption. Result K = 0.30 angstrom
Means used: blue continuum 13.6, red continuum 13.8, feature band 13.6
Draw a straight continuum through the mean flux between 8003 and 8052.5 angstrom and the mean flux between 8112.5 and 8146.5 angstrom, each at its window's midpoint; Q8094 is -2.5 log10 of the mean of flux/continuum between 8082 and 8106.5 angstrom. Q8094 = 0.01 mag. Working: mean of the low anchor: 13.6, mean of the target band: 13.6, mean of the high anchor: 13.8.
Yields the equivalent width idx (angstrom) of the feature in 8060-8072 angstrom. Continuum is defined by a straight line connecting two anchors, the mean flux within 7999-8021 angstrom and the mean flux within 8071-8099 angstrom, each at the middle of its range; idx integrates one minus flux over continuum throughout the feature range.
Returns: -0.1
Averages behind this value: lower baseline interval 13.5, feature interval 13.7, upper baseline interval 13.6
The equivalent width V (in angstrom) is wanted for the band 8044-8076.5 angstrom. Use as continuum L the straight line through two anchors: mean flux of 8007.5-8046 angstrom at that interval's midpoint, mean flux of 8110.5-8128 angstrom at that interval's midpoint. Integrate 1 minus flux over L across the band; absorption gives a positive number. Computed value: 0.01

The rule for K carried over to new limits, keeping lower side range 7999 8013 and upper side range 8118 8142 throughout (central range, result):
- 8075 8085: 0.1 angstrom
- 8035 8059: -0.3 angstrom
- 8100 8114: 0.1 angstrom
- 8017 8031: -0.1 angstrom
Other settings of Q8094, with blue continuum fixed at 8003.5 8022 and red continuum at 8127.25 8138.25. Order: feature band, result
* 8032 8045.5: -0.013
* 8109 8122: 0.011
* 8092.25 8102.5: 0.015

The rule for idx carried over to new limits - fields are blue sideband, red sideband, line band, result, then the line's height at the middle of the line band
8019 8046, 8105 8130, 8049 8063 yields 0.0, 13.7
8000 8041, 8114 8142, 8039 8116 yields 0.4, 13.7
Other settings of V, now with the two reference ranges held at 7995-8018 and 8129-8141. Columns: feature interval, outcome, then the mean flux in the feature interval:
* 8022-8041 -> -0.3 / 13.7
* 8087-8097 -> 0.1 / 13.6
